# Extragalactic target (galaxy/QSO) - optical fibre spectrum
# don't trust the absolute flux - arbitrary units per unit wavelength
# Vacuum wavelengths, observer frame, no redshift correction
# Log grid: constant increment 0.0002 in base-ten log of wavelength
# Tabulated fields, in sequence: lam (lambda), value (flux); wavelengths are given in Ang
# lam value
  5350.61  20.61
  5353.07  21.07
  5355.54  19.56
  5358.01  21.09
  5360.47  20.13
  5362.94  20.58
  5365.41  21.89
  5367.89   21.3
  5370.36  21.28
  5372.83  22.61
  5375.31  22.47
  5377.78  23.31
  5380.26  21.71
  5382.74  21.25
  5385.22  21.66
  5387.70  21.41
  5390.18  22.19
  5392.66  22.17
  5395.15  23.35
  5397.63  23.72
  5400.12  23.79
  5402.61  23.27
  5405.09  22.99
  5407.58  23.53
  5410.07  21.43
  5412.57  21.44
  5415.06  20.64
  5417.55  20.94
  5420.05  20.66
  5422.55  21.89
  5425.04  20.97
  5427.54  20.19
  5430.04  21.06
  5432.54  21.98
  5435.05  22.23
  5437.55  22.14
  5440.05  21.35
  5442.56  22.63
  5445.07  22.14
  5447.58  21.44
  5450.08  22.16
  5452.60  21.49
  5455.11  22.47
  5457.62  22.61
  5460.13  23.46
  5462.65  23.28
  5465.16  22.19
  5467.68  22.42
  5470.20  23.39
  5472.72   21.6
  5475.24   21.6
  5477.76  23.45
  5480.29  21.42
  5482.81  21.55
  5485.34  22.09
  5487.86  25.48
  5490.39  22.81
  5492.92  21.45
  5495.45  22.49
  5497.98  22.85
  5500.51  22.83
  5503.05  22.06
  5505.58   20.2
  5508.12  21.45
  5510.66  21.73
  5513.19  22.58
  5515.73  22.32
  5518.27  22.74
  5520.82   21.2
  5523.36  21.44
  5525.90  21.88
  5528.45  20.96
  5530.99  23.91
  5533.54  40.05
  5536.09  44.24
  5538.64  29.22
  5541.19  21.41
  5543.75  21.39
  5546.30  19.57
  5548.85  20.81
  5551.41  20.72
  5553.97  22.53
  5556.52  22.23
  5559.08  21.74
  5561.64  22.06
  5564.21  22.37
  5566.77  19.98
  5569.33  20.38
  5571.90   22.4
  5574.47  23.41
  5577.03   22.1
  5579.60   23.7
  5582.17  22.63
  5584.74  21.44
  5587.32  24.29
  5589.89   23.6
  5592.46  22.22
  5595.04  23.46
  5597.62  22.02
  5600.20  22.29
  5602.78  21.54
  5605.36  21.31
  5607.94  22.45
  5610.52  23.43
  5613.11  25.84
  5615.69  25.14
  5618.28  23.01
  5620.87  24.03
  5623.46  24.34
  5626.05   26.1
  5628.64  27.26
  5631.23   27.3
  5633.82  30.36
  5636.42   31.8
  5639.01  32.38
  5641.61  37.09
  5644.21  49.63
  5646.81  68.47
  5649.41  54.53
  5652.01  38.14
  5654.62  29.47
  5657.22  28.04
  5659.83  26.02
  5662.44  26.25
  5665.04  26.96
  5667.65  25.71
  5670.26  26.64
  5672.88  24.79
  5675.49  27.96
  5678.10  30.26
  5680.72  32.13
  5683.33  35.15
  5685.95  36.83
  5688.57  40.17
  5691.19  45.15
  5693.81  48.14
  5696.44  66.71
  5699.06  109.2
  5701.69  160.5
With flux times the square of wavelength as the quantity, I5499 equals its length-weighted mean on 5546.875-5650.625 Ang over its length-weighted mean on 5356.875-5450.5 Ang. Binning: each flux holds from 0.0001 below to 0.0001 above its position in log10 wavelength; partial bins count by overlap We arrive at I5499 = 1.3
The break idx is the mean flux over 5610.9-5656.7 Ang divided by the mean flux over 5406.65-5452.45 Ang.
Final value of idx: 1.55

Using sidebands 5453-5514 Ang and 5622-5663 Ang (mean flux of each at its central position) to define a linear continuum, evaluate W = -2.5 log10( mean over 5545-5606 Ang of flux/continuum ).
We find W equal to 0.321 mag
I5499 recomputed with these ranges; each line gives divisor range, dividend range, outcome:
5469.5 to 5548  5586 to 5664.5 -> 1.30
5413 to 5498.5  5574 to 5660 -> 1.38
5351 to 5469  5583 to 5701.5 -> 1.70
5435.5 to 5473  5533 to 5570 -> 1.13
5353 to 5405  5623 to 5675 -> 1.66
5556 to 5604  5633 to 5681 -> 1.57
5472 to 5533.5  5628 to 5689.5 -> 1.59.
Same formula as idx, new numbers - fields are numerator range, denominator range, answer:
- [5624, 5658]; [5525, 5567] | 1.50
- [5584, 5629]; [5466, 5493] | 1.04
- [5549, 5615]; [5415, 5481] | 1.02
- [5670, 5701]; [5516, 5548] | 1.82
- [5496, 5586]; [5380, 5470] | 1.05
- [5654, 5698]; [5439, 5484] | 1.55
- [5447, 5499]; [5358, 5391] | 1.04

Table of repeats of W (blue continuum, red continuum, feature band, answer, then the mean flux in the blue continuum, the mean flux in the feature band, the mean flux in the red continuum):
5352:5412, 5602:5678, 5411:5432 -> 0.11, 22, 21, 30.3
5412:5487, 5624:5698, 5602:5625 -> 0.36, 21.9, 23.5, 35.8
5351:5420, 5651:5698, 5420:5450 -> 0.11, 21.8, 21.6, 34.5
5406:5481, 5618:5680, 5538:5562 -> 0.23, 21.9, 22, 32.1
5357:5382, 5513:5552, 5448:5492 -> 0.05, 21.6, 22.5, 24.8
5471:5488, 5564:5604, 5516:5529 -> 0.03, 22.3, 21.7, 22.4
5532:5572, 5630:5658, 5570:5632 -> 0.34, 24.5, 23.5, 39.1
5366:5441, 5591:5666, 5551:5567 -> 0.24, 22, 21.8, 29.7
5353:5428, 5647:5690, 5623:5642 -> 0.07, 21.8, 29.5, 32.8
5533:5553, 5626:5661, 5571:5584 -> 0.30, 26.6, 22.8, 36.6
